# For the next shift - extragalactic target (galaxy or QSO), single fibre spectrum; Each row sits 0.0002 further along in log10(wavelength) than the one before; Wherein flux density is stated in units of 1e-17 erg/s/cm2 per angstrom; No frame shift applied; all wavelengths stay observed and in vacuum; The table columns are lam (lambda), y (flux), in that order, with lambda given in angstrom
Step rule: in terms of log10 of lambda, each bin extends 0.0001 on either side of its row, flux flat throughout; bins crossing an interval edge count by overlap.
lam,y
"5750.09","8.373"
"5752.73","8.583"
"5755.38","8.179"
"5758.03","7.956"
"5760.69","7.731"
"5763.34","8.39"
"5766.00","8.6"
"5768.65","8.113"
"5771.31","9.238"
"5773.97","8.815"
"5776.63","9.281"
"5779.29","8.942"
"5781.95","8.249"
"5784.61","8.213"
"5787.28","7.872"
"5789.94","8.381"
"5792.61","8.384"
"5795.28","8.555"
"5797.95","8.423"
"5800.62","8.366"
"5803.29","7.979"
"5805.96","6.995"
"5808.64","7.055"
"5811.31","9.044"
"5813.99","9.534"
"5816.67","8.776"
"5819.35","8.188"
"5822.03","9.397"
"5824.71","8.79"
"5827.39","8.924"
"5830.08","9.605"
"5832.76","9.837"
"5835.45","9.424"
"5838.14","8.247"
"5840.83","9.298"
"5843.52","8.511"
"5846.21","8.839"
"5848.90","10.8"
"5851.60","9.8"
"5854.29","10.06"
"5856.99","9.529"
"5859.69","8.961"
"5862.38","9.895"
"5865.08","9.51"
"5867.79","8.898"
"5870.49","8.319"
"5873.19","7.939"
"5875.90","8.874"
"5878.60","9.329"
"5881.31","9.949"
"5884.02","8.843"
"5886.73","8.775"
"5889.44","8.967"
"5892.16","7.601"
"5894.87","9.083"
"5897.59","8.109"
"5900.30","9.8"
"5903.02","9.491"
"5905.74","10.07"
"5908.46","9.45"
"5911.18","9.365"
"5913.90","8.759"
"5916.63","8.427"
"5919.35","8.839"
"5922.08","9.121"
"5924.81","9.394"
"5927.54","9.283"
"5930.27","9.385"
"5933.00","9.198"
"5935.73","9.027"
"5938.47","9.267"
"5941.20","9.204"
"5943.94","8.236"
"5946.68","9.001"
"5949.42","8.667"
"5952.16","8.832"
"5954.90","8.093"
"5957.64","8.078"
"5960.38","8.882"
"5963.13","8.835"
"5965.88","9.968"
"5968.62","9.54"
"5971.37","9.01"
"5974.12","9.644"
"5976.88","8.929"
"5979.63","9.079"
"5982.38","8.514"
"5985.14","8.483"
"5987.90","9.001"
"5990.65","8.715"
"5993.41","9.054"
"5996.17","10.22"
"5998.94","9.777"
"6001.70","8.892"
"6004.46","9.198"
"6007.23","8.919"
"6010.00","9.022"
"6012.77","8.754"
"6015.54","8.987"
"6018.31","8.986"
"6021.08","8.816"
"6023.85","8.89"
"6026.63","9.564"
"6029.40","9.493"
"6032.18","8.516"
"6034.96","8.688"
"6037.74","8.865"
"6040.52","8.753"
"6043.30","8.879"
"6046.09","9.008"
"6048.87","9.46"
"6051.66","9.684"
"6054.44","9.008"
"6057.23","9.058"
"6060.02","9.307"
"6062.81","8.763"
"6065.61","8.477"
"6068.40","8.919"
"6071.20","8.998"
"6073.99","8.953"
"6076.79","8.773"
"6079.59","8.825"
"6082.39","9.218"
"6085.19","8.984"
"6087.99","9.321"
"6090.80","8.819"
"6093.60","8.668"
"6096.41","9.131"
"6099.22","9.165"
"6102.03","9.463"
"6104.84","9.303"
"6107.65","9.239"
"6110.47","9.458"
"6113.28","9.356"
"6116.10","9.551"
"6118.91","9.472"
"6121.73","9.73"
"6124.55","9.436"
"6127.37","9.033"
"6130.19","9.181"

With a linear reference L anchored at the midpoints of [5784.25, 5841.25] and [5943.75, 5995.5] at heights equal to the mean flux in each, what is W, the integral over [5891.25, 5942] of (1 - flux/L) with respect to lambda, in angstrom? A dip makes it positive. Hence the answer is -1.8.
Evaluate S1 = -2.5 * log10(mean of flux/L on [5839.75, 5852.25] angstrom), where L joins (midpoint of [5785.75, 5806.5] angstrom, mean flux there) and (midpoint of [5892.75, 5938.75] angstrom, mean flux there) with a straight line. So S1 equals -0.10 mag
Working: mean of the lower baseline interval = 8.16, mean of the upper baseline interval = 9.15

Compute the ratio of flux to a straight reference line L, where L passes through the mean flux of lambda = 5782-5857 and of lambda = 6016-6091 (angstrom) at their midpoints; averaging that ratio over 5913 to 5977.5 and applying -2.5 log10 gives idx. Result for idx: -0.01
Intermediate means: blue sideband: 8.79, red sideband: 9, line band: 8.99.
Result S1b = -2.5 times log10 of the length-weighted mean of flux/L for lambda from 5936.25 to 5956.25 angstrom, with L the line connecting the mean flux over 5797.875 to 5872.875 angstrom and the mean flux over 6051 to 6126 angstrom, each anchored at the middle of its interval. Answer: 0.03 mag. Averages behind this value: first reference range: 8.96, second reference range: 9.15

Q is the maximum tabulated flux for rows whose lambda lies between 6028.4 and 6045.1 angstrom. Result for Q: 9.493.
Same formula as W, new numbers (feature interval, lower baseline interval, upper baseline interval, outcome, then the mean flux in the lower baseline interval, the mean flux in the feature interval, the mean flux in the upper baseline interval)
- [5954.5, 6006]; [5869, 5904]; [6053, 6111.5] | -0.7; 8.85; 9.07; 9.04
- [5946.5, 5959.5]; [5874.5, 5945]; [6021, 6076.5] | 0.8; 9.07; 8.51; 9.01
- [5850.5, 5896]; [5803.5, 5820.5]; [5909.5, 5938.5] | -1.9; 8.25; 9.07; 9.09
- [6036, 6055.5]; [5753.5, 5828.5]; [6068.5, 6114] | -0.2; 8.44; 9.09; 9.1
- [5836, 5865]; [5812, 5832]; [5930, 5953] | -1.2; 9.05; 9.4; 8.96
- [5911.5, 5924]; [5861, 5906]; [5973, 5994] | 0.2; 9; 8.86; 8.91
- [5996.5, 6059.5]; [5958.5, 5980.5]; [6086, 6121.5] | 1.0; 9.21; 9.08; 9.26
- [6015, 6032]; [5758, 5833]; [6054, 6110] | -0.3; 8.53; 9.09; 9.03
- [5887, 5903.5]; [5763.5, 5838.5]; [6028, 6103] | -0.1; 8.62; 8.8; 9.01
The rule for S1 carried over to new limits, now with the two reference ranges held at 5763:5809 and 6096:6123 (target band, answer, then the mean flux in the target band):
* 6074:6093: 0.04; 8.97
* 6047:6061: -0.01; 9.3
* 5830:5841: -0.09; 9.24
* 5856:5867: -0.10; 9.44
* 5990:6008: -0.03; 9.28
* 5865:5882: -0.03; 8.9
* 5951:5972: 0.00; 8.91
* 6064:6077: 0.05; 8.83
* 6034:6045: 0.04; 8.8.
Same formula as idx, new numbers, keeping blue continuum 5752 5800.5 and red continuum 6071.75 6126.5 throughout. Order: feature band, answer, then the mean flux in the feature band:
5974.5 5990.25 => 0.01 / 8.85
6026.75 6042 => 0.01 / 8.92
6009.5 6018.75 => 0.01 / 8.92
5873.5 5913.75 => -0.04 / 9.08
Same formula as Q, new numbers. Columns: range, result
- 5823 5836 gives 9.837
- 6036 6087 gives 9.684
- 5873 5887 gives 9.949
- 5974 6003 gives 10.22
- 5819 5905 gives 10.8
